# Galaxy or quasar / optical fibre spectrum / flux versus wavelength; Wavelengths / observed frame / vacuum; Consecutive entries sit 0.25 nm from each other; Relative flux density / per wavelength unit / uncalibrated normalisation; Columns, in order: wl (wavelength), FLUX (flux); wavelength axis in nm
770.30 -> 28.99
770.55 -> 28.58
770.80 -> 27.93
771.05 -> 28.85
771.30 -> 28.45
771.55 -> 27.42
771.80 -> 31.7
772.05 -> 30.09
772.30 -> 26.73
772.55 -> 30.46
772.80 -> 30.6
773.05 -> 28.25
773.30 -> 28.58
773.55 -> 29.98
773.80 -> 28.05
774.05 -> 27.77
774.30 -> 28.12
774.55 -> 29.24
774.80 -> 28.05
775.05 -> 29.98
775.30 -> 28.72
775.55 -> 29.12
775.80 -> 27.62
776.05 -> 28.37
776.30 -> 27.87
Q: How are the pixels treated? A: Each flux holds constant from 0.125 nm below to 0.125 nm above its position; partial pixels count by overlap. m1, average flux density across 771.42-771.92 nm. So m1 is 29.5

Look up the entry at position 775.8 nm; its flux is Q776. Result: 27.62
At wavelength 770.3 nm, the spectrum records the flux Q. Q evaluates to 28.99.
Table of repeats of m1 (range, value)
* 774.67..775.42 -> 28.9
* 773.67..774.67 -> 28.3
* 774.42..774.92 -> 28.6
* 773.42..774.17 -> 28.6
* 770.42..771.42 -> 28.5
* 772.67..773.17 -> 29.4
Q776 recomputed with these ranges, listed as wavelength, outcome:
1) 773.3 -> 28.58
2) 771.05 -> 28.85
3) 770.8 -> 27.93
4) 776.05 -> 28.37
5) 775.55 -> 29.12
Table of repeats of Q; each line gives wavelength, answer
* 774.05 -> 27.77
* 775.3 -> 28.72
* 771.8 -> 31.7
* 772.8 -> 30.6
